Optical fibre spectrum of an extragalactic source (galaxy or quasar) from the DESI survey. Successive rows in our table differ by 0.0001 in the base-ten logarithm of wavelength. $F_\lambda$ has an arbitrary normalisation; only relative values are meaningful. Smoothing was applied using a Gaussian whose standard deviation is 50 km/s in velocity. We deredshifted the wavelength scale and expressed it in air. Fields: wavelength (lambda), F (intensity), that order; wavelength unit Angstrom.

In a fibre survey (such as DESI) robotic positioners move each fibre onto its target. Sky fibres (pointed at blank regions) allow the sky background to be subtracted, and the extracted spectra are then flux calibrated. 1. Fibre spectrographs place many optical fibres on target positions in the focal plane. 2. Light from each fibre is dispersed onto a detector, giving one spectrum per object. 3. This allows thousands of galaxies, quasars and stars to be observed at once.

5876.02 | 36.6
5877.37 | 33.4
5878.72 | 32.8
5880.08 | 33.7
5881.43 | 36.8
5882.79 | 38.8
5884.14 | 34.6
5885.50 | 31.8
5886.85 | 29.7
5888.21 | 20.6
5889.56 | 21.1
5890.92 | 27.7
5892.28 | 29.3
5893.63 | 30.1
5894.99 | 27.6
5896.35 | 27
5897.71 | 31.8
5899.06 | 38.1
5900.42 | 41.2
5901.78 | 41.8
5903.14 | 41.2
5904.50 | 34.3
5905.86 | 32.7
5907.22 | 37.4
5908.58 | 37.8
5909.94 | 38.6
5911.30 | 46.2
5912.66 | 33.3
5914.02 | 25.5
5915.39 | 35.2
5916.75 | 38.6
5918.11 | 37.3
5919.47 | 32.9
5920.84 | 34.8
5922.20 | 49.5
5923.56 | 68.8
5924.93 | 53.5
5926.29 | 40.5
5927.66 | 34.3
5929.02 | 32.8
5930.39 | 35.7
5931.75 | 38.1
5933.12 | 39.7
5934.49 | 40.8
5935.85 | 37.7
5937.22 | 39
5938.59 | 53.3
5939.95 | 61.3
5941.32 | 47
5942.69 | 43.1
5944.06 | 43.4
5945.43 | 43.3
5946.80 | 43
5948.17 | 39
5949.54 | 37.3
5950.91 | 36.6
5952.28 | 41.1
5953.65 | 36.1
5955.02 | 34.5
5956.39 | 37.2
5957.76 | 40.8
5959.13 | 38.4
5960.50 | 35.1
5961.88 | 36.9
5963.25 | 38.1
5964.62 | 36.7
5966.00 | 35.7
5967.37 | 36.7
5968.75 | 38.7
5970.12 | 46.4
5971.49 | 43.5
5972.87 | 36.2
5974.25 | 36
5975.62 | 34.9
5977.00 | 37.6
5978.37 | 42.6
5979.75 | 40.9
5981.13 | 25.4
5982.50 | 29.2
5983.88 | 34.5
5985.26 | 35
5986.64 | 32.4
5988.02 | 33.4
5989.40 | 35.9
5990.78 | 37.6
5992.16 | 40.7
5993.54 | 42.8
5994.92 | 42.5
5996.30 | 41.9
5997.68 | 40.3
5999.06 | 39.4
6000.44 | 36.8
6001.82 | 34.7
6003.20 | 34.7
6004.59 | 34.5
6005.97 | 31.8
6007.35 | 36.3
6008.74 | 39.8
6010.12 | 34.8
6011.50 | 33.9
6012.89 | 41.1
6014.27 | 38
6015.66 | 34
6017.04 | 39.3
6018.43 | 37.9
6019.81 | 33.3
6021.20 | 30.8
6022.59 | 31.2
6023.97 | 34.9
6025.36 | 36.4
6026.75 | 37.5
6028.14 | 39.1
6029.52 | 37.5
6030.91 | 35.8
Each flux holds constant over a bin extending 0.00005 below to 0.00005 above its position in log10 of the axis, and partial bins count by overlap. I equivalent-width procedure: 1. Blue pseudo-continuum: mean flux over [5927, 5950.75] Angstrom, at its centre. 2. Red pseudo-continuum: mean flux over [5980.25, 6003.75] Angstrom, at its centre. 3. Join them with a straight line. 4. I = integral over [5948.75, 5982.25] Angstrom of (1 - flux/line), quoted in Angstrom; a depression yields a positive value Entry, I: 1.2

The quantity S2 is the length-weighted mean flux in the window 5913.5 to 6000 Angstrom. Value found 39.3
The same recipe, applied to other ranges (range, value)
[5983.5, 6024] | 36.5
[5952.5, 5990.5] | 36.7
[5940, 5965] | 39.9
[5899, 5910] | 38.1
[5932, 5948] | 44.3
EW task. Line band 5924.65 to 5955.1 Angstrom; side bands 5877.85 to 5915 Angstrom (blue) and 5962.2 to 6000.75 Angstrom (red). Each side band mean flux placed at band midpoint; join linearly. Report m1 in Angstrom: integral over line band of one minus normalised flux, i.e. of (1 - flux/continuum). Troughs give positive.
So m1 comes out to -5.0 Angstrom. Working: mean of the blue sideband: 33.4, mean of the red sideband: 37.6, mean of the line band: 41.3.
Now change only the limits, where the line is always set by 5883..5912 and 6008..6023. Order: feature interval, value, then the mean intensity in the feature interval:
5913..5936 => -3.84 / 39.7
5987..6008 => -1.15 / 37.5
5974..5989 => 0.21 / 34.7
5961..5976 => -1.40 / 38.2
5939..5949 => -3.31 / 45.8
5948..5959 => -1.01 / 37.8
